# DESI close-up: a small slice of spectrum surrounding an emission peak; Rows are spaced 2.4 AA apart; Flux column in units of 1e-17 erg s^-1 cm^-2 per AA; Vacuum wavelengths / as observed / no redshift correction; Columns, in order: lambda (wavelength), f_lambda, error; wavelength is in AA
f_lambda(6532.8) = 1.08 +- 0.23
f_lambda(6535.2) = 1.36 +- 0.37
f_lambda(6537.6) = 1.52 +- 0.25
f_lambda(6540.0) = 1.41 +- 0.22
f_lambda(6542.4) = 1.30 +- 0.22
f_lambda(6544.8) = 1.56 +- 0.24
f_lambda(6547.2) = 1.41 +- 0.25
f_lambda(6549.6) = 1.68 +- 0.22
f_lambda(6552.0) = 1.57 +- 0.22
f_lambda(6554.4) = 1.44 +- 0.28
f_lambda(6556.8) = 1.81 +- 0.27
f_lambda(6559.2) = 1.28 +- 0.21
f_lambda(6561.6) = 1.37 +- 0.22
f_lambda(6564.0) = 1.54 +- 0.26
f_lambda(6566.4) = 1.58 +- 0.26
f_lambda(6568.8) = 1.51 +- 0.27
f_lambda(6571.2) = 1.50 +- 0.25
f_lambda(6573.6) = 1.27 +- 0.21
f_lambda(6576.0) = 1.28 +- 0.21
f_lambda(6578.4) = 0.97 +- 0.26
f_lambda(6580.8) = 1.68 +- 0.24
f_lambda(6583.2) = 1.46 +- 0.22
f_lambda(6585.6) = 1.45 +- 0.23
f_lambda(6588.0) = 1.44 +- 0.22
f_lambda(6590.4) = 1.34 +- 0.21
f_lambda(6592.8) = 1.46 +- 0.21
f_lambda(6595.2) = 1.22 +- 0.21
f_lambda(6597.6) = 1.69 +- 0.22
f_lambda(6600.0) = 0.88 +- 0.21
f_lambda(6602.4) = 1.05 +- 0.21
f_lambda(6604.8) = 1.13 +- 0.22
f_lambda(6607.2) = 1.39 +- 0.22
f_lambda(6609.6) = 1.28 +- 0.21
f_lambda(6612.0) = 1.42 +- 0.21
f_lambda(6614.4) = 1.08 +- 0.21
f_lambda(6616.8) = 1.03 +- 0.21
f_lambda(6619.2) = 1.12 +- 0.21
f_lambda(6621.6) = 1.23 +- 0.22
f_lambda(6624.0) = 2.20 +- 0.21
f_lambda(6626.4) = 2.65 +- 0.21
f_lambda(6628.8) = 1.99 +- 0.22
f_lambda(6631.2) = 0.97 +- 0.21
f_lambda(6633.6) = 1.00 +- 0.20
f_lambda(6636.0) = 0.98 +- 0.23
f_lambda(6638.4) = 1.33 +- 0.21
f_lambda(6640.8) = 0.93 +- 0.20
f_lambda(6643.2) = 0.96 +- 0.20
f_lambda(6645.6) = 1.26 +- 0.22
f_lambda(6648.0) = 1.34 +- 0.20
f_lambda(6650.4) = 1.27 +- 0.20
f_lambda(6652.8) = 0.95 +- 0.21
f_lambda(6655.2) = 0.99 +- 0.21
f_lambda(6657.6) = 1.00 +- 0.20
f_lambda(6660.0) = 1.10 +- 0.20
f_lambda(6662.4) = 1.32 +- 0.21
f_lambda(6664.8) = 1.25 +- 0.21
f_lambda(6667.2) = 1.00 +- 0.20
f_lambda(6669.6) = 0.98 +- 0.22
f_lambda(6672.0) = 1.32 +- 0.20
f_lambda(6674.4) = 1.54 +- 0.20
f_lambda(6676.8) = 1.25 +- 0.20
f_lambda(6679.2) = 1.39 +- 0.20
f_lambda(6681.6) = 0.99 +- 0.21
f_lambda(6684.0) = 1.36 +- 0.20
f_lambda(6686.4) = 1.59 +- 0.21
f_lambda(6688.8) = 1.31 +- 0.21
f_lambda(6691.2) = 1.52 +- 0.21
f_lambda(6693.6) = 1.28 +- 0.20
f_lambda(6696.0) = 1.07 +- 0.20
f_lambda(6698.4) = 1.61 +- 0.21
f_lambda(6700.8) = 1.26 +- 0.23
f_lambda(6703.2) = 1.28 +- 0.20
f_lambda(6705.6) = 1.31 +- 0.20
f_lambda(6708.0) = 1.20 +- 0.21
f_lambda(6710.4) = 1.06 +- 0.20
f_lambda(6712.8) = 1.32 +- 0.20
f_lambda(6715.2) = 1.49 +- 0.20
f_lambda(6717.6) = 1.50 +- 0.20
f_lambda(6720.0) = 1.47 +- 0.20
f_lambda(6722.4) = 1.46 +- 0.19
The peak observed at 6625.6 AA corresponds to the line H-beta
